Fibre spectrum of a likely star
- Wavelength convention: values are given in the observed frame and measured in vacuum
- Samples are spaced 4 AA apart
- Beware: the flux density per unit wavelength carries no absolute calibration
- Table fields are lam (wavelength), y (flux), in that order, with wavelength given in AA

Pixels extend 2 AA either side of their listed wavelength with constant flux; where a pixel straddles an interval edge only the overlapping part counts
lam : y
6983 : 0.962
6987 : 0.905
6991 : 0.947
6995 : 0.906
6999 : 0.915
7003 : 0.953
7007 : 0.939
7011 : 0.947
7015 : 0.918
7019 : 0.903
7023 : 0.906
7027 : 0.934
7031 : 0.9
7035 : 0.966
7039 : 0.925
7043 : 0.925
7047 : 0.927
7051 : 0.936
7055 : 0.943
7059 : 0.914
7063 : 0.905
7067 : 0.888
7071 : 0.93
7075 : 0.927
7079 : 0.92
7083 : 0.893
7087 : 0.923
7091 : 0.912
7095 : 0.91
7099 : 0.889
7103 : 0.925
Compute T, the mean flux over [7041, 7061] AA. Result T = 0.929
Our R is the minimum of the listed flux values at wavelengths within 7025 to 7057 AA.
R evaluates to 0.9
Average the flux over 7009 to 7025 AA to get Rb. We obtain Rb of 0.919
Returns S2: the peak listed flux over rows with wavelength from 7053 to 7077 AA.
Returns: 0.943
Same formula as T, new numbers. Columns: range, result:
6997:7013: 0.938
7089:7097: 0.911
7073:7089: 0.916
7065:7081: 0.916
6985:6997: 0.919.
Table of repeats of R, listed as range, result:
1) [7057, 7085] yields 0.888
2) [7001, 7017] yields 0.918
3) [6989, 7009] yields 0.906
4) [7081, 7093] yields 0.893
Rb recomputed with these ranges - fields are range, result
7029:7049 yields 0.929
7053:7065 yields 0.921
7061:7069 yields 0.897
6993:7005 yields 0.925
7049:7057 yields 0.94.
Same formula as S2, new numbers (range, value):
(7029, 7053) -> 0.966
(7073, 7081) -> 0.927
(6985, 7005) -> 0.953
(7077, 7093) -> 0.923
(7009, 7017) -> 0.947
